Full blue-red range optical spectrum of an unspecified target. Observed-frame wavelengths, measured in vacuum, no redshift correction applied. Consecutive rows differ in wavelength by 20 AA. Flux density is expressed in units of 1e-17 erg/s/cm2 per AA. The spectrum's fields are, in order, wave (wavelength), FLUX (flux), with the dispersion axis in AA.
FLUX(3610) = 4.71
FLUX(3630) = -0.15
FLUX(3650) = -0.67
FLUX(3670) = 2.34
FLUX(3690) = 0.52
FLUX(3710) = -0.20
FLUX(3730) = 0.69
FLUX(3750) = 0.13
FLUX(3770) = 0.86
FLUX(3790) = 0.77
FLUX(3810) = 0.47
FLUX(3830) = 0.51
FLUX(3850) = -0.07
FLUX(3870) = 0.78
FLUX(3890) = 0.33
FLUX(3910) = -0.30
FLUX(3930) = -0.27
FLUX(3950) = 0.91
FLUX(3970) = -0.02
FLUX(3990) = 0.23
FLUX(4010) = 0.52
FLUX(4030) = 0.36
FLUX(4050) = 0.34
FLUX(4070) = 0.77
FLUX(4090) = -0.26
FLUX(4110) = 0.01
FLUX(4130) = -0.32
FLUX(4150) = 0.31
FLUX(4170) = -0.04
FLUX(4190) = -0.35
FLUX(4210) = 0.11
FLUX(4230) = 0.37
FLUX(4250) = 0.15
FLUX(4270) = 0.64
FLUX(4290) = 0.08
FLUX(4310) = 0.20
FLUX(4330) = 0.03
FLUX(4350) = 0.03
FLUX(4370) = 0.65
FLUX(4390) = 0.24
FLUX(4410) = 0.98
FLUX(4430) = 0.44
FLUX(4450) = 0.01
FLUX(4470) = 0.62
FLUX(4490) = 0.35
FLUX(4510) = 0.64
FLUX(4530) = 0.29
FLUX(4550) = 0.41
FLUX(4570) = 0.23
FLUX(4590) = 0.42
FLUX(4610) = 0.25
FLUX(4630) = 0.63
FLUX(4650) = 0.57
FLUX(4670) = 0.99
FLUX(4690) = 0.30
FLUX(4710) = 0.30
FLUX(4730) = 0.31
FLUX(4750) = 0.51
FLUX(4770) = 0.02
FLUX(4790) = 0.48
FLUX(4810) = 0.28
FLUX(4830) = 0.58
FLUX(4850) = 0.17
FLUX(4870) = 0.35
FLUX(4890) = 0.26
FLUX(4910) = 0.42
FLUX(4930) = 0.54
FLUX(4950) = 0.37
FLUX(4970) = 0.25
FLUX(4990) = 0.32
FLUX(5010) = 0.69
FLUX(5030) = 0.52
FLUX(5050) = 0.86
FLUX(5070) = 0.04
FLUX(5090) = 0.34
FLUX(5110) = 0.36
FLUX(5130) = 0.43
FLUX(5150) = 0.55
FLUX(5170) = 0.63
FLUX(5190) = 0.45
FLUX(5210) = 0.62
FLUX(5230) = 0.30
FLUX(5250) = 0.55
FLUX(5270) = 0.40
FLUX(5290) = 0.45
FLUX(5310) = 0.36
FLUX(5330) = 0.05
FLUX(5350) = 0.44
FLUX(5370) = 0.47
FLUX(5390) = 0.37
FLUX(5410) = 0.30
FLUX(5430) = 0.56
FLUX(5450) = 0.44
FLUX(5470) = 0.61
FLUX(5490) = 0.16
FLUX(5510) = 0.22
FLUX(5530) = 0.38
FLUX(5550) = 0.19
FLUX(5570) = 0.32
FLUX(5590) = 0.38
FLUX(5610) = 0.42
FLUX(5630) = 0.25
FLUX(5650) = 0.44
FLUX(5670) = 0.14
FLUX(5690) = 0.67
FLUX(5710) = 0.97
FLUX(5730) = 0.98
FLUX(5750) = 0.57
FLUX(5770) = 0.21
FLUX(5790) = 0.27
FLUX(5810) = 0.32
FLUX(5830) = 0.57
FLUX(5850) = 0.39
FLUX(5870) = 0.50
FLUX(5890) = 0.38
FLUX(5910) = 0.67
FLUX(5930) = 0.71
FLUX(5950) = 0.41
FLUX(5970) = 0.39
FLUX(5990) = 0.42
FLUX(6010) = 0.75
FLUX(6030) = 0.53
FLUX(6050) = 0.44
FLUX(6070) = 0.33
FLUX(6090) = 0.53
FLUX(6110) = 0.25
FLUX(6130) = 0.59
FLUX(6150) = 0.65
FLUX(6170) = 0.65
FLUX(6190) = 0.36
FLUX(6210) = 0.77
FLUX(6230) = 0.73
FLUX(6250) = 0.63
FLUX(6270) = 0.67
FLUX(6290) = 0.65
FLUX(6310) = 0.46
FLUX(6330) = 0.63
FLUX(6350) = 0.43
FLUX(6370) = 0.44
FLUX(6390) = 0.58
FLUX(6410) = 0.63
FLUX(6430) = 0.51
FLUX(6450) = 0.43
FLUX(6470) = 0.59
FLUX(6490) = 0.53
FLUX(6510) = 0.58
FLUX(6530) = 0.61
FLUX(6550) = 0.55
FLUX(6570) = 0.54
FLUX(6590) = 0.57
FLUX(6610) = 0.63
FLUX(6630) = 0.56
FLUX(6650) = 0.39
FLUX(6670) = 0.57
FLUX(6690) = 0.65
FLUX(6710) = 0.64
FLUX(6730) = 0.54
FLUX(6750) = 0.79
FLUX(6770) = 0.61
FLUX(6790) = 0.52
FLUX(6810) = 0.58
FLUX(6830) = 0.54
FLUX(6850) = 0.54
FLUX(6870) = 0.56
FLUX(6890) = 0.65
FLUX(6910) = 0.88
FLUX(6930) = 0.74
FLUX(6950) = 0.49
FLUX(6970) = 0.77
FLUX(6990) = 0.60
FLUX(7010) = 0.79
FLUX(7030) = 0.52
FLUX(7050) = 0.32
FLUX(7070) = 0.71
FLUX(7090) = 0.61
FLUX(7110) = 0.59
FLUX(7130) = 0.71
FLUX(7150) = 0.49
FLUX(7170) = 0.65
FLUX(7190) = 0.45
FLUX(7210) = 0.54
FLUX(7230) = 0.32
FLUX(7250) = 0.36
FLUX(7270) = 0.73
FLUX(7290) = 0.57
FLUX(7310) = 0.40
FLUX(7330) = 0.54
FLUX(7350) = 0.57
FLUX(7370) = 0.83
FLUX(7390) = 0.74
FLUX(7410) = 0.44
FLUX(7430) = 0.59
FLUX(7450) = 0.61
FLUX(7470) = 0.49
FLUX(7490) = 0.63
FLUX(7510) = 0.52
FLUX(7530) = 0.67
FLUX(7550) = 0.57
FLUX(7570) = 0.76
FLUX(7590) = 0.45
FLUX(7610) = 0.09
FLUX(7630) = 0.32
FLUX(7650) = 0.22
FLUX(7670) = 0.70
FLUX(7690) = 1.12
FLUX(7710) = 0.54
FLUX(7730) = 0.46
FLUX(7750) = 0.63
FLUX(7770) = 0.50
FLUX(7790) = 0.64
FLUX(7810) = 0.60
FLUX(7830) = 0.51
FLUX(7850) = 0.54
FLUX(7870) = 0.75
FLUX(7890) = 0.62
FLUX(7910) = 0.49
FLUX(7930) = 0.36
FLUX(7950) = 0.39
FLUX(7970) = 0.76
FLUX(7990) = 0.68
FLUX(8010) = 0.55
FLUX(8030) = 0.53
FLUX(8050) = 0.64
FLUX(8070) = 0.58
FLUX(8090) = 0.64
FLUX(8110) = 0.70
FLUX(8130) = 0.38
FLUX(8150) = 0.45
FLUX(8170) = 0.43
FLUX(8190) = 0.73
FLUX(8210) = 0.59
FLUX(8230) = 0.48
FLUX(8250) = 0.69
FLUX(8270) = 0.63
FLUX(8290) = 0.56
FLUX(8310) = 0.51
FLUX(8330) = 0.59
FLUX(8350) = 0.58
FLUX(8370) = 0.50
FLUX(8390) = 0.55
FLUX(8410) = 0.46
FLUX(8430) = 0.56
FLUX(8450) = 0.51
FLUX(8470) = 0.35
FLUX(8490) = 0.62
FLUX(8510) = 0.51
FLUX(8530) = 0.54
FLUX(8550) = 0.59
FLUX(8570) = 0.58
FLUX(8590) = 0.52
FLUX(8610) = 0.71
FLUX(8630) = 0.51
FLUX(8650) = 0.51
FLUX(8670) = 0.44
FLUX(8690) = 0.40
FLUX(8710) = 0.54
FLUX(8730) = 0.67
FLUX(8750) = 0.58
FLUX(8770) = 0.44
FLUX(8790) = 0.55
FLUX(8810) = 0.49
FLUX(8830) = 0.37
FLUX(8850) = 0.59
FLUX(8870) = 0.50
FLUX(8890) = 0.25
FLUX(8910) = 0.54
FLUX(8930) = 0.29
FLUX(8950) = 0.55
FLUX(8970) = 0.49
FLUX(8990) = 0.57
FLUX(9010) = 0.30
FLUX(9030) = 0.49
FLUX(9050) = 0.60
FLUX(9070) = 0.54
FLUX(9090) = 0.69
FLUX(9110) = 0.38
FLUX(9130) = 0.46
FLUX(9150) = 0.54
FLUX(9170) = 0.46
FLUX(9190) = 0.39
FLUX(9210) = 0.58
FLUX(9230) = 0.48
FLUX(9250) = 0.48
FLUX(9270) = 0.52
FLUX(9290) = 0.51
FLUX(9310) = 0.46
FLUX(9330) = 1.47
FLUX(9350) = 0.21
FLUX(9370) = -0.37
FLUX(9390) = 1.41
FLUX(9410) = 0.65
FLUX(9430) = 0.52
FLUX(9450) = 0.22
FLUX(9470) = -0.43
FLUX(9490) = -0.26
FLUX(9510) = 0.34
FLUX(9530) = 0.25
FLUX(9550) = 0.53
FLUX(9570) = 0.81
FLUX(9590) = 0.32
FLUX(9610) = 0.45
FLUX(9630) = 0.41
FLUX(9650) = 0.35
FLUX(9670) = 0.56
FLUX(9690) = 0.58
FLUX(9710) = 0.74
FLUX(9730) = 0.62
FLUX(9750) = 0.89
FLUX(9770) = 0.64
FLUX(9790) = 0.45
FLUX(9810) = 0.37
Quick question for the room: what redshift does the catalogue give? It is 0.53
